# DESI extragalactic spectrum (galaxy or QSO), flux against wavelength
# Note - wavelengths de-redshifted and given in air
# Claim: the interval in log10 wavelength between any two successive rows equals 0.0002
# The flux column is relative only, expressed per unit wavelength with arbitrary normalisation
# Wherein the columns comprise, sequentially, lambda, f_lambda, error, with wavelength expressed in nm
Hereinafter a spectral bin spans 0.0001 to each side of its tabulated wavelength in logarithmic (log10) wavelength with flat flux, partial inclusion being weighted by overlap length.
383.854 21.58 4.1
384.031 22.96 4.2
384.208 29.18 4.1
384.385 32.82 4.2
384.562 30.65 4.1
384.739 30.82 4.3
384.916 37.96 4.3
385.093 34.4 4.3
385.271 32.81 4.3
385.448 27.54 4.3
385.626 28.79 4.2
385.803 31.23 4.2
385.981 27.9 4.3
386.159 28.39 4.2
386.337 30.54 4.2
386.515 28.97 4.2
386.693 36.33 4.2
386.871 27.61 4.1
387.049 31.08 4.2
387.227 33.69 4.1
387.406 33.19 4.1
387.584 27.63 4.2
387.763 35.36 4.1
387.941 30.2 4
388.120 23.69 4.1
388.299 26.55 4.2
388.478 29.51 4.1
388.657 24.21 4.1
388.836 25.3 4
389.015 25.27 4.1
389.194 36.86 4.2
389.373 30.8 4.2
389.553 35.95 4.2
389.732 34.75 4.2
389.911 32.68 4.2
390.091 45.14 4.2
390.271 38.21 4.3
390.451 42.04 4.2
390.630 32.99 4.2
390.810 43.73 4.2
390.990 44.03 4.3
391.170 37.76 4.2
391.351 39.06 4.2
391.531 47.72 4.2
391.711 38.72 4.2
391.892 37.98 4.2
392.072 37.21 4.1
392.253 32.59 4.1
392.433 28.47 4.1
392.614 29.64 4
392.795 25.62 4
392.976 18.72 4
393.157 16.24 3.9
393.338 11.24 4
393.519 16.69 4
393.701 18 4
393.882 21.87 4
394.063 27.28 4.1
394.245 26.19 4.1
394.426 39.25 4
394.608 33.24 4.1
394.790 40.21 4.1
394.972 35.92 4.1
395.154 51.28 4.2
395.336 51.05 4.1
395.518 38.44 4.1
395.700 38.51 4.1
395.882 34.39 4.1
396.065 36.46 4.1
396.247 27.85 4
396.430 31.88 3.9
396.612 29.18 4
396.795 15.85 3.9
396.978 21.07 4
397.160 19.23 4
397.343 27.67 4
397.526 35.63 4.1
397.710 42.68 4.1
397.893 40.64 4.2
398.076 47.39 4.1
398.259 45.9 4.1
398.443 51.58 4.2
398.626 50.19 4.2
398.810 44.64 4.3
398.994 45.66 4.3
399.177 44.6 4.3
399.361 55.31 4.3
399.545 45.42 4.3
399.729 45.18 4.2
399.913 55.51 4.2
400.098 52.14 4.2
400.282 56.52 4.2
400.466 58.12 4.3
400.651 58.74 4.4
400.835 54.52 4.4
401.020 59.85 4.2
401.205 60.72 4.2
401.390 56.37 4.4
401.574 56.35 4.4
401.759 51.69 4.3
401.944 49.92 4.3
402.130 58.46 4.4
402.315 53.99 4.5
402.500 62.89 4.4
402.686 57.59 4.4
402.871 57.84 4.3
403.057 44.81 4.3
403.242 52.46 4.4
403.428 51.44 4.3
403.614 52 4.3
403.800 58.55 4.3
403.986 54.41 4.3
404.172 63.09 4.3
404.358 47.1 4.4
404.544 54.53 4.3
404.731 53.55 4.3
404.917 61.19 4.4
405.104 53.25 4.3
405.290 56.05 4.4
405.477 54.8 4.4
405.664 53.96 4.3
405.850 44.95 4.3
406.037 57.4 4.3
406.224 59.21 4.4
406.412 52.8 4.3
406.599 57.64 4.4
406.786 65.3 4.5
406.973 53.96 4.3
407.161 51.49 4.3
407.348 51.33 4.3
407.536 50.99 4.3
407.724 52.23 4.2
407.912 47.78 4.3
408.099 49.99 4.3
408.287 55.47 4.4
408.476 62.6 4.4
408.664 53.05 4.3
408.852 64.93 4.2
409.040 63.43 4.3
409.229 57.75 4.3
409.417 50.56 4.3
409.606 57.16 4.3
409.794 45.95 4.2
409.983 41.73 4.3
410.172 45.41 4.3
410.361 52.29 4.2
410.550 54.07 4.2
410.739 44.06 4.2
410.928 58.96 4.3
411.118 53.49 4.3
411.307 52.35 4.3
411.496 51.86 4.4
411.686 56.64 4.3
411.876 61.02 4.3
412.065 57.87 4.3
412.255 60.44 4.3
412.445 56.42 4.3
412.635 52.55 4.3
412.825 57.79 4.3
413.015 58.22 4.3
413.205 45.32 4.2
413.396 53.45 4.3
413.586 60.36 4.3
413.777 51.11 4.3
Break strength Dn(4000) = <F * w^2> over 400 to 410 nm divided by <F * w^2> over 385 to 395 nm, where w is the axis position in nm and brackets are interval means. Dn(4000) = 1.9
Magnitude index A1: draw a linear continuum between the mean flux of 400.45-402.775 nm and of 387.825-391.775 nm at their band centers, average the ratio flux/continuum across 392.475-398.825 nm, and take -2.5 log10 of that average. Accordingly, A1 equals 0.38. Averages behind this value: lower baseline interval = 34.8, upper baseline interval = 56.8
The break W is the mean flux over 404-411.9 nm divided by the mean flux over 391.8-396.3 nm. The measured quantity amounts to 1.7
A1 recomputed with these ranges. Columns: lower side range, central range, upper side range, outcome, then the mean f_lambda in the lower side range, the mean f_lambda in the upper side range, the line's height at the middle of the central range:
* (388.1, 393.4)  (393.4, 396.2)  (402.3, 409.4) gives 0.16 mag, 32.6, 55.1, 38.7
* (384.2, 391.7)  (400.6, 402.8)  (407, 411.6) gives -0.23 mag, 33.1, 52.9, 45.8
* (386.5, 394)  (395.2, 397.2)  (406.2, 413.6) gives 0.19 mag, 31.3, 54.3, 38.3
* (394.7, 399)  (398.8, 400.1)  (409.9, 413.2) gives -0.20 mag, 37.5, 53.7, 40.3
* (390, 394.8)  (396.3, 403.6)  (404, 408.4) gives -0.07 mag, 32.1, 54.3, 44.2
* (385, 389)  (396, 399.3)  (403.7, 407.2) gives 0.22 mag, 29.7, 55.5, 44.6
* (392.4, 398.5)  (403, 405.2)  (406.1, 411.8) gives -0.18 mag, 31.6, 53.8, 45.8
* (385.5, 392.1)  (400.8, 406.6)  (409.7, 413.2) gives -0.19 mag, 33.5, 53.2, 46.5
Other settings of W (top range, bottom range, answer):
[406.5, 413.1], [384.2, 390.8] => 1.71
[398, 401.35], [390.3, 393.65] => 1.61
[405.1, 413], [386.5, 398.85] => 1.63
